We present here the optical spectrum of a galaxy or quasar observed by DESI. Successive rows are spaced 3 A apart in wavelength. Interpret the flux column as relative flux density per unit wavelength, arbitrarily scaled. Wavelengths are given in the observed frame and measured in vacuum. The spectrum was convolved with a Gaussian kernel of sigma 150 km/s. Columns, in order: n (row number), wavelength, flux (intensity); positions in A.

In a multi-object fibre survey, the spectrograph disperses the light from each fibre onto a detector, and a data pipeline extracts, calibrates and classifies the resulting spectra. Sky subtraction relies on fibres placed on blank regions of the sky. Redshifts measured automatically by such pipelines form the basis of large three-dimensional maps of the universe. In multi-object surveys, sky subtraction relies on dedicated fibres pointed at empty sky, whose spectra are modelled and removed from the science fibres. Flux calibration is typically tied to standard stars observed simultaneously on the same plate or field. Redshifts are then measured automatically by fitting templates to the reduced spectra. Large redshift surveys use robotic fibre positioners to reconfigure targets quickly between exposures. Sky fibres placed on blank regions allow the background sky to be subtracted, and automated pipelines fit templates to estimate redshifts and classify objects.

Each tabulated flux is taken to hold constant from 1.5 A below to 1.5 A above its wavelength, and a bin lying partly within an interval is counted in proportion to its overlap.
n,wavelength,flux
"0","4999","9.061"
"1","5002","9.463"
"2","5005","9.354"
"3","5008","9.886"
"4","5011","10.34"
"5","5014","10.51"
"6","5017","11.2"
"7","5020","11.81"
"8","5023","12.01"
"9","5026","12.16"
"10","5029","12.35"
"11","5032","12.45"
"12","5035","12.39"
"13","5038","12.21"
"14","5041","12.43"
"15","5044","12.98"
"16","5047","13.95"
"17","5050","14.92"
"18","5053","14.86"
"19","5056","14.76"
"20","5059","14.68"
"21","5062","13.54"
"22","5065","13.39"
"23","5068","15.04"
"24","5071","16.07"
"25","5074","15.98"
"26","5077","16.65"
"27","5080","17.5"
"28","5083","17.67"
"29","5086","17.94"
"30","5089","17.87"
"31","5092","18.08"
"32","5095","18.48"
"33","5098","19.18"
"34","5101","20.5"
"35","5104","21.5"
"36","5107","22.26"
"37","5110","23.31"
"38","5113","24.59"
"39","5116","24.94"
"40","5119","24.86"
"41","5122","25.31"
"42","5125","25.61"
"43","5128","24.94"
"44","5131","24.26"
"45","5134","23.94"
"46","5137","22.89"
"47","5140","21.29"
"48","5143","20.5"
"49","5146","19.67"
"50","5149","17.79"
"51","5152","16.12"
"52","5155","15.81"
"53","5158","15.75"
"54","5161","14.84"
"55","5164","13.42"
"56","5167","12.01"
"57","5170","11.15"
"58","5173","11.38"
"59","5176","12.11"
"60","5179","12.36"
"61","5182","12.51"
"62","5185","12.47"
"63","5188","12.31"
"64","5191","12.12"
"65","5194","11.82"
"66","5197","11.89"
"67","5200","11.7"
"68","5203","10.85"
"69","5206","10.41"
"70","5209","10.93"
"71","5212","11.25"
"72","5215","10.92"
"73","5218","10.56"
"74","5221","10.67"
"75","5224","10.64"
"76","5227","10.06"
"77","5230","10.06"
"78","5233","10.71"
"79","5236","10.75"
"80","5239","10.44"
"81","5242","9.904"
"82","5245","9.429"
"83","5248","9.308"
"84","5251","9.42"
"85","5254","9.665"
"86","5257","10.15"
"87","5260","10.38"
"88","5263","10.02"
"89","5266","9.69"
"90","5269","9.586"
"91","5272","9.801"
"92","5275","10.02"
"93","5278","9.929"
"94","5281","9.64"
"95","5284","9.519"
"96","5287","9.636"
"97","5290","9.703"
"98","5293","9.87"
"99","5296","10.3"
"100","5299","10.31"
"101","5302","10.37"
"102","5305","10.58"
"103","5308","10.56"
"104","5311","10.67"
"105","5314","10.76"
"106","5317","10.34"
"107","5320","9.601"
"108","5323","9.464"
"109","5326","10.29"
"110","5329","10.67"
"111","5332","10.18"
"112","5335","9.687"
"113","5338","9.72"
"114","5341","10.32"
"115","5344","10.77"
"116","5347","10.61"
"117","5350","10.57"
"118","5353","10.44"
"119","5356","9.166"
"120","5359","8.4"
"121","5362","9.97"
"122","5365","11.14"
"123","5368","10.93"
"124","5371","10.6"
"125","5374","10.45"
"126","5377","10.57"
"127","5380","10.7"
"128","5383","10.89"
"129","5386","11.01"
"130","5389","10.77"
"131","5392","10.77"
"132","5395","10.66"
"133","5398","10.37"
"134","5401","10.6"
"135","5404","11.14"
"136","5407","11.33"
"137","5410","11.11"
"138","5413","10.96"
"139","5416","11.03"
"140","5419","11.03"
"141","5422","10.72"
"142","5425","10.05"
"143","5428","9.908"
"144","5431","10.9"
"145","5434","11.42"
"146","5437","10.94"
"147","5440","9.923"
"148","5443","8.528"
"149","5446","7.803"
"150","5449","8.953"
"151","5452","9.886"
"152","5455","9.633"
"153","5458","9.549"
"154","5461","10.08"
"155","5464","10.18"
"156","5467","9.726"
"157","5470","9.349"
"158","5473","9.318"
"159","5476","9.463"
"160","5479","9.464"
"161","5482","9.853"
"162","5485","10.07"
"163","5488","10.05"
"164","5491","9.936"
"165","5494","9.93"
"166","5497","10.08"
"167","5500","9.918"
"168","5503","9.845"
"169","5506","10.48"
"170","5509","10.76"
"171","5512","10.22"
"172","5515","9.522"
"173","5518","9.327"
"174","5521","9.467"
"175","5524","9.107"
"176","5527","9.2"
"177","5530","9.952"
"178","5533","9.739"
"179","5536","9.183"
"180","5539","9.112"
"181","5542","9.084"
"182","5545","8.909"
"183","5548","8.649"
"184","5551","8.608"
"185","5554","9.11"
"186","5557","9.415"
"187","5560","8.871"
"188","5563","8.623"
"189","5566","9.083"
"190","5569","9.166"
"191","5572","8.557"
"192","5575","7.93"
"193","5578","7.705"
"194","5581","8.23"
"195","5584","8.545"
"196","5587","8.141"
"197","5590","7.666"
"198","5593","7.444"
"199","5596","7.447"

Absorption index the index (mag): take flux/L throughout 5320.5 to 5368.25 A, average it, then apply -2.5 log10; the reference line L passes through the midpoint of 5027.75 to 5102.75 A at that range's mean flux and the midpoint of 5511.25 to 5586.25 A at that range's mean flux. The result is 0.16 mag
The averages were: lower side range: 15.5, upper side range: 8.99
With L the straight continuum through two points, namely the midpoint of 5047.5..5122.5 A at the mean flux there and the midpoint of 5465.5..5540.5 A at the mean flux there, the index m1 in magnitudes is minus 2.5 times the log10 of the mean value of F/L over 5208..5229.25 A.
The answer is 0.41 mag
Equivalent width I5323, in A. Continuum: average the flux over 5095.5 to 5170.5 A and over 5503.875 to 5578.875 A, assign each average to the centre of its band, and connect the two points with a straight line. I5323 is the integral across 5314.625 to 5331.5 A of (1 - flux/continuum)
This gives 5.6 A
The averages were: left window 20.4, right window 9.21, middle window 10.1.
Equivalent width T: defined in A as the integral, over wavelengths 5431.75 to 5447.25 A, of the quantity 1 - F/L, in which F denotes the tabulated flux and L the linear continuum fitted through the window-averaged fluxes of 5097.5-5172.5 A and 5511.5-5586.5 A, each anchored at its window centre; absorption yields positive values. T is 2.8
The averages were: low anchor 20.2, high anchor 8.98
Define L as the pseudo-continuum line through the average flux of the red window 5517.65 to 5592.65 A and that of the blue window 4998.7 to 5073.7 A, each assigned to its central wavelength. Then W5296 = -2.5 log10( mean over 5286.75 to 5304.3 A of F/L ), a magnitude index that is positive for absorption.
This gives 0.06 mag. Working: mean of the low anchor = 12.6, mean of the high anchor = 8.83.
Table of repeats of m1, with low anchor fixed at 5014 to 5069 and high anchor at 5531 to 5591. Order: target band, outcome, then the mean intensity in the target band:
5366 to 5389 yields -0.049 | 10.7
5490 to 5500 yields -0.078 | 9.97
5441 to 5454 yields 0.096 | 8.87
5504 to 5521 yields -0.098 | 10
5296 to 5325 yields 0.055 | 10.3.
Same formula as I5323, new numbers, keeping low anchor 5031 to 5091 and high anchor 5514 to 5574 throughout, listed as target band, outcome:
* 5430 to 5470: 1.84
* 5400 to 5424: -0.62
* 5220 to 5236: 3.05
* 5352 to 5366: 1.95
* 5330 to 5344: 1.83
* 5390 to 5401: 0.30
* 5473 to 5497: 0.04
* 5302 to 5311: 1.06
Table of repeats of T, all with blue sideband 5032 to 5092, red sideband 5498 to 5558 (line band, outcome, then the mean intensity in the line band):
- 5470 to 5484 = 0.8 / 9.53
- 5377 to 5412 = 0.7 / 10.8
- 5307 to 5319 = 1.5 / 10.5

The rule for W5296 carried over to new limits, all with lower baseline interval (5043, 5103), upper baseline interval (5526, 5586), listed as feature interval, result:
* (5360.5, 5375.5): 0.110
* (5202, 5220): 0.292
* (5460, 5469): 0.035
